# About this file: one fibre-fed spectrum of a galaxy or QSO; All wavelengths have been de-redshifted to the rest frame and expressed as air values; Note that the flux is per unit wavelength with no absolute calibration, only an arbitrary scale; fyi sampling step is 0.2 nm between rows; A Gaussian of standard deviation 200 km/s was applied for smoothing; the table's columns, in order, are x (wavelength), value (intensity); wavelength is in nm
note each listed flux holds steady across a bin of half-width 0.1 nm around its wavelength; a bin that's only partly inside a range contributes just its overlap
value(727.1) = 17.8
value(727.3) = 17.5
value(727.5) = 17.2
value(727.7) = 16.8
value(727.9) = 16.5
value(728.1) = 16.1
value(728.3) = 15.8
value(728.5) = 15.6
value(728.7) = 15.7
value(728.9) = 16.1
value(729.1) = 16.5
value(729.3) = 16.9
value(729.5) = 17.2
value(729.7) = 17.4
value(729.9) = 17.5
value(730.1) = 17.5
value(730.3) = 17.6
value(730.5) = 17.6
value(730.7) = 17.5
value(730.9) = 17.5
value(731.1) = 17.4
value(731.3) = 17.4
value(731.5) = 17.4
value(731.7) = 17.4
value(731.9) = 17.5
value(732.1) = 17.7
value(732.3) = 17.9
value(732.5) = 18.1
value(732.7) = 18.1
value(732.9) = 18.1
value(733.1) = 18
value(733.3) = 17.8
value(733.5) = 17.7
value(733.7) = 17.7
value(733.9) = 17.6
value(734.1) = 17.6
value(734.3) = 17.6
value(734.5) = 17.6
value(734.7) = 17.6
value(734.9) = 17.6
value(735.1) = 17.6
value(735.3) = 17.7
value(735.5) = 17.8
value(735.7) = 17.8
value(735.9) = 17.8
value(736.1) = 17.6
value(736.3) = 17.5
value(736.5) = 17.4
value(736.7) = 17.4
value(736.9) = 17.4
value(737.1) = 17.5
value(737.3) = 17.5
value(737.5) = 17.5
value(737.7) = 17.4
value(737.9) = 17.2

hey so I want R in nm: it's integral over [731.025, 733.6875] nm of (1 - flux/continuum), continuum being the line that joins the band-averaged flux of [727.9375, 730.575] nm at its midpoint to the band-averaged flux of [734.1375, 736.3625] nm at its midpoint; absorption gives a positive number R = -0.08 nm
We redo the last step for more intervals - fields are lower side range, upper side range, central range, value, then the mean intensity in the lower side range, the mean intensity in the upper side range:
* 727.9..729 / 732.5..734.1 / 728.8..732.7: -0.13 nm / 15.9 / 17.9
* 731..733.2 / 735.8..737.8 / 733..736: -0.02 nm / 17.7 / 17.5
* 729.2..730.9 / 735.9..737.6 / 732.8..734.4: -0.03 nm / 17.4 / 17.5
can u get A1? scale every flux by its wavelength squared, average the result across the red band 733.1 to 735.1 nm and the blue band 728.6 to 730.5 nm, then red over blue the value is 1.05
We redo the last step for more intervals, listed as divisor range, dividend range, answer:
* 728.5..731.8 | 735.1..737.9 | 1.04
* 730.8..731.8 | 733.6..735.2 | 1.02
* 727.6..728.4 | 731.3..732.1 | 1.08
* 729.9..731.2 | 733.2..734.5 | 1.02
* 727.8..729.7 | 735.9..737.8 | 1.09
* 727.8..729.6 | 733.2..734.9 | 1.10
